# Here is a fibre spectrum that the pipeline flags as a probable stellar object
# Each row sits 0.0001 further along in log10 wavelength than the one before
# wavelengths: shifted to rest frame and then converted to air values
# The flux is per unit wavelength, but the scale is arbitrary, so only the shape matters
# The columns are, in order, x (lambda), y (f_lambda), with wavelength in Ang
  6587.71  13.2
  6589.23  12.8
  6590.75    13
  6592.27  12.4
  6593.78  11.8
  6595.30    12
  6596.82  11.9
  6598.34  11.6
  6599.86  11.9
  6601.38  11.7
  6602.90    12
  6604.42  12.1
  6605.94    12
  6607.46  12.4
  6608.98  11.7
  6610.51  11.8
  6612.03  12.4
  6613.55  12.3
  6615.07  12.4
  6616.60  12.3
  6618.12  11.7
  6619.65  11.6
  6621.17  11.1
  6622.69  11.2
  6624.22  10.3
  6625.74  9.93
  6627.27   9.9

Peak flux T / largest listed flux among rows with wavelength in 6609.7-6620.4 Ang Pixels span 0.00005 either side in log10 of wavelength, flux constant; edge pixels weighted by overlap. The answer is 12.4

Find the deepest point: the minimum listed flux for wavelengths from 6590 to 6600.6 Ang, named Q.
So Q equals 11.6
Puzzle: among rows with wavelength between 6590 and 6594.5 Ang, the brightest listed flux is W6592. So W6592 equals 13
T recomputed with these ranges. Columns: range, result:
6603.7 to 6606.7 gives 12.1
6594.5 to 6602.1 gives 12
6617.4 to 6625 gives 11.7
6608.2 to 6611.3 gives 11.8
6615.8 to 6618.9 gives 12.3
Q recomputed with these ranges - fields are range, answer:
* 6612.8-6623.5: 11.1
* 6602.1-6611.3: 11.7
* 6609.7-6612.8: 11.8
